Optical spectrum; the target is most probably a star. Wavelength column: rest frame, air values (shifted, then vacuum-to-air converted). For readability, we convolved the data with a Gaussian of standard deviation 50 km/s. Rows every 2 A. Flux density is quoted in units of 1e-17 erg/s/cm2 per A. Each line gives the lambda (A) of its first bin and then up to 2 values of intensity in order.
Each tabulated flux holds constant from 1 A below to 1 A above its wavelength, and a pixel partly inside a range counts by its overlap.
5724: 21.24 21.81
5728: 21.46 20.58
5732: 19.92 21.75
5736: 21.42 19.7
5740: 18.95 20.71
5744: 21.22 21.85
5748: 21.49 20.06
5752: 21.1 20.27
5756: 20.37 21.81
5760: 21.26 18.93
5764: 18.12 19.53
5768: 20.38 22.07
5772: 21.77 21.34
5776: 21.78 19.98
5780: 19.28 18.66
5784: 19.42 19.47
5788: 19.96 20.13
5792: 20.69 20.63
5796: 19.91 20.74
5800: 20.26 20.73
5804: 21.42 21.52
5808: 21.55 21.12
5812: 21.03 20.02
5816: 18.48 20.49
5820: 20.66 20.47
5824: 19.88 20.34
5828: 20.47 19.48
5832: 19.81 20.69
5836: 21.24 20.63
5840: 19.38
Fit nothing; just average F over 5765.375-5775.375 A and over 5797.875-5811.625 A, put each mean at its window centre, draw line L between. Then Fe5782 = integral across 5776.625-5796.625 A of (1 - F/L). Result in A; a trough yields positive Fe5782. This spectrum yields 1.2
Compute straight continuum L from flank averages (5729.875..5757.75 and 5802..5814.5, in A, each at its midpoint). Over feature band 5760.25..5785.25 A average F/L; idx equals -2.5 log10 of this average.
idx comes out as 0.04 mag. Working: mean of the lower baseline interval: 20.7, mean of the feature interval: 20.1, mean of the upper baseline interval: 21.1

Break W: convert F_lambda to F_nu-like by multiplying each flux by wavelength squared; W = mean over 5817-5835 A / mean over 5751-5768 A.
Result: 1.0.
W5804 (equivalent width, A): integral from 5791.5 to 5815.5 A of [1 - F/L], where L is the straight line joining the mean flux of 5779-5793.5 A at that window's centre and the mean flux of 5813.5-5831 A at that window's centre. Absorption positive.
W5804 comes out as -1.1 A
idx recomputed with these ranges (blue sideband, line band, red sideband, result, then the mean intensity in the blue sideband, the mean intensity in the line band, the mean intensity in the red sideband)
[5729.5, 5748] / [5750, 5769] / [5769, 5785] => 0.023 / 20.7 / 20.2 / 20.5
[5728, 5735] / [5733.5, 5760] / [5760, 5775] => -0.009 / 20.9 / 20.8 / 20.4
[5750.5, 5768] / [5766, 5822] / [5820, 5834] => -0.017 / 20.2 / 20.5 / 20.2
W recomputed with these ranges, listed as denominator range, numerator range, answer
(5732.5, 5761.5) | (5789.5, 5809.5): 1.02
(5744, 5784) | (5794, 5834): 1.01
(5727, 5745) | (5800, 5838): 1.02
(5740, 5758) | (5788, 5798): 0.99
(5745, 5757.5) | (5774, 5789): 0.96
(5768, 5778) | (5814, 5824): 0.95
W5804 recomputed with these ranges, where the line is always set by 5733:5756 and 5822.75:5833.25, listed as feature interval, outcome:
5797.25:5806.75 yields -0.32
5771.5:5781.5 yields -0.10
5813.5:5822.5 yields 0.05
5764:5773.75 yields -0.07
